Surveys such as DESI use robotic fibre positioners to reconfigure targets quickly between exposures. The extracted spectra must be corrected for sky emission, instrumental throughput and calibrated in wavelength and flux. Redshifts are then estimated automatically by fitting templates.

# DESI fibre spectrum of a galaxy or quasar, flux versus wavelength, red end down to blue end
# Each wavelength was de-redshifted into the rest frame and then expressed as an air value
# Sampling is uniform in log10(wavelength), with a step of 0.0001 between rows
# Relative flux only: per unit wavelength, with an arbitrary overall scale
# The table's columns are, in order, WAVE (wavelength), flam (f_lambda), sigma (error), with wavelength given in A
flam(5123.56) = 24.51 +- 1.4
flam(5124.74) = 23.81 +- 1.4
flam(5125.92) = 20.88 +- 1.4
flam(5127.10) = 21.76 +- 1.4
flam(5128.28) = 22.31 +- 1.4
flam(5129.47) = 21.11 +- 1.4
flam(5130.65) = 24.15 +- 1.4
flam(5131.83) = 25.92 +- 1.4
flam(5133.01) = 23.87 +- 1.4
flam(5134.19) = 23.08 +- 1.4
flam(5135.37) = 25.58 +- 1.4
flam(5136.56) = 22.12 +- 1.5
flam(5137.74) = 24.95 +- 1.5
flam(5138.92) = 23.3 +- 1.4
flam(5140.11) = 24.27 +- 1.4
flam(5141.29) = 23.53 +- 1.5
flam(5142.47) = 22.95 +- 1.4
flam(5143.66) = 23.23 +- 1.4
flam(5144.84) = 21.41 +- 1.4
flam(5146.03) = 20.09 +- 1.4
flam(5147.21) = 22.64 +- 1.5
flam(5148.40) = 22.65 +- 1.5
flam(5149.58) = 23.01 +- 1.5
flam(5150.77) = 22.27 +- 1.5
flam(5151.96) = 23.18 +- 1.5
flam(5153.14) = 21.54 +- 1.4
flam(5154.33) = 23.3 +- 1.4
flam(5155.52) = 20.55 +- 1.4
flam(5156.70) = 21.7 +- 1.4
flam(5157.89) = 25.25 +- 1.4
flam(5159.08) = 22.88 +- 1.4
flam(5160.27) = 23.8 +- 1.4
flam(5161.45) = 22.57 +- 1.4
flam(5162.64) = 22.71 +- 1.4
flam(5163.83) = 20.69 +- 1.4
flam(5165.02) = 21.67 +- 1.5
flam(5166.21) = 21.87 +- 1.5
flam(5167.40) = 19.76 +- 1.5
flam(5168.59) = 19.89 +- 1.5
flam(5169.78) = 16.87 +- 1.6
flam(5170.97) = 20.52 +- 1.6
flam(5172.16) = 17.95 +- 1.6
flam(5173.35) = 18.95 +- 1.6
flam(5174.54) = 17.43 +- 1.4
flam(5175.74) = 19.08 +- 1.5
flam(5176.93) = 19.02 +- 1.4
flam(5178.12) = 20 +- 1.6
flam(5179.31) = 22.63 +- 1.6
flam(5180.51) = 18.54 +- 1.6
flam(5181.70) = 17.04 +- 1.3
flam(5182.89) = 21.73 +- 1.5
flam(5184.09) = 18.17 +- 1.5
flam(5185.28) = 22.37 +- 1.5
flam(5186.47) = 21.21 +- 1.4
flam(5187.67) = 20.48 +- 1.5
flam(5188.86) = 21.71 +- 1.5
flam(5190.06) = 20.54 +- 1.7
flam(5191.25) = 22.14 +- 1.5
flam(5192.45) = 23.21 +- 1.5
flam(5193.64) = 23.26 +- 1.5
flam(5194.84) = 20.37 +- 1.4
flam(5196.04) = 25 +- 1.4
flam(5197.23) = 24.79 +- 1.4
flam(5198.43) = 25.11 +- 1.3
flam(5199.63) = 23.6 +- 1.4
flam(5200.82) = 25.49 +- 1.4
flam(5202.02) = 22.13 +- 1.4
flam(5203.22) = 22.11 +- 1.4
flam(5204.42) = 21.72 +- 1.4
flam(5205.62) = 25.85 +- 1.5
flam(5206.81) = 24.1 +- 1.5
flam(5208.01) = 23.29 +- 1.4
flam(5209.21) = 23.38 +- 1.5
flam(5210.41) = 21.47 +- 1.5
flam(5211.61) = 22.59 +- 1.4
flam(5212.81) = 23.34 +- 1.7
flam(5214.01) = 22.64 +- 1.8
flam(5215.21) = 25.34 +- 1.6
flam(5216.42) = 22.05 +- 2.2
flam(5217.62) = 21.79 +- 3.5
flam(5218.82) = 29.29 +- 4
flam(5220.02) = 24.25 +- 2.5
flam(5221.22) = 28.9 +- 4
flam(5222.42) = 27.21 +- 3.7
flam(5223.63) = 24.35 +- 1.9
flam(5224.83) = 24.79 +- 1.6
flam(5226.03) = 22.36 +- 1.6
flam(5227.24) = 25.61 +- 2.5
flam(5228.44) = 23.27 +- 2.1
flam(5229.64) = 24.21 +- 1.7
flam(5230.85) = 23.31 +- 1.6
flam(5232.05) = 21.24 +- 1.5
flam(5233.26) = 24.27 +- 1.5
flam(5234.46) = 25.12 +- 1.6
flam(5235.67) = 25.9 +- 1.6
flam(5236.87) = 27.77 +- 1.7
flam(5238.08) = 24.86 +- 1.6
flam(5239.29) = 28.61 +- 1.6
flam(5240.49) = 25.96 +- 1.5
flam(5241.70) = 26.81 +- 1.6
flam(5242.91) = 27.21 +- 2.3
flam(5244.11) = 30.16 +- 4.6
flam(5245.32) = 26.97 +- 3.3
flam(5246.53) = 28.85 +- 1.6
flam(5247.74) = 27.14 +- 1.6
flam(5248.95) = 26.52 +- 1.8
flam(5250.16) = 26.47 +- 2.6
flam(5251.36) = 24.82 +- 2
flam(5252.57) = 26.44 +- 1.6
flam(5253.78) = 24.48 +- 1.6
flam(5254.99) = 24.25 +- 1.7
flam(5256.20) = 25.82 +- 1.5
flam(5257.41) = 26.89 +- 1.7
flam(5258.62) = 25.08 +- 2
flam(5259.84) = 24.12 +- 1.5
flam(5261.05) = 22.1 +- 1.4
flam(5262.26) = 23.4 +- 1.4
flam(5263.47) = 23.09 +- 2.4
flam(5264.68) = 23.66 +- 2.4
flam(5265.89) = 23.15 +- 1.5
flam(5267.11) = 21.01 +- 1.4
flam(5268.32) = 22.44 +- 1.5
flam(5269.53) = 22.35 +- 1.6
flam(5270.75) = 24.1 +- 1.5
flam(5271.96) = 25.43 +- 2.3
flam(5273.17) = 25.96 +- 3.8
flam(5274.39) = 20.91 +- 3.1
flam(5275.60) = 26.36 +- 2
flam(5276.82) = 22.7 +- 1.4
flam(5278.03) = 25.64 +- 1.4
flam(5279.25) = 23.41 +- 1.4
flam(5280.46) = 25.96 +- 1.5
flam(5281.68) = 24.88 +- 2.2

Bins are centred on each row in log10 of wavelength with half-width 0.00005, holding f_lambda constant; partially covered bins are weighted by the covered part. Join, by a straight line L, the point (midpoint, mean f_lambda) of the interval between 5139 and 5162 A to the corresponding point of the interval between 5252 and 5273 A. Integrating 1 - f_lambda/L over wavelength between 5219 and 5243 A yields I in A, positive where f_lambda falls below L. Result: -1.7 A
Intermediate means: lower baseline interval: 22.7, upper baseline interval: 24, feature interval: 25.3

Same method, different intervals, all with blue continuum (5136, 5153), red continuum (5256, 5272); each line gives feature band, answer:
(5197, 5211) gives -0.2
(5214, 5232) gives -0.9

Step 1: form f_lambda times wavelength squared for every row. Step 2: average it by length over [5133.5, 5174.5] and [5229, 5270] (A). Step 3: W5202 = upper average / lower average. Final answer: 1.2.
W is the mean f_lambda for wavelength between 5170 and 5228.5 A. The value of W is 22.5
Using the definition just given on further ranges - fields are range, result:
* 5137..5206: 21.8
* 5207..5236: 24.1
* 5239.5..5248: 27.7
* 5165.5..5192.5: 20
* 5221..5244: 25.4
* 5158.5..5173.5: 20.8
